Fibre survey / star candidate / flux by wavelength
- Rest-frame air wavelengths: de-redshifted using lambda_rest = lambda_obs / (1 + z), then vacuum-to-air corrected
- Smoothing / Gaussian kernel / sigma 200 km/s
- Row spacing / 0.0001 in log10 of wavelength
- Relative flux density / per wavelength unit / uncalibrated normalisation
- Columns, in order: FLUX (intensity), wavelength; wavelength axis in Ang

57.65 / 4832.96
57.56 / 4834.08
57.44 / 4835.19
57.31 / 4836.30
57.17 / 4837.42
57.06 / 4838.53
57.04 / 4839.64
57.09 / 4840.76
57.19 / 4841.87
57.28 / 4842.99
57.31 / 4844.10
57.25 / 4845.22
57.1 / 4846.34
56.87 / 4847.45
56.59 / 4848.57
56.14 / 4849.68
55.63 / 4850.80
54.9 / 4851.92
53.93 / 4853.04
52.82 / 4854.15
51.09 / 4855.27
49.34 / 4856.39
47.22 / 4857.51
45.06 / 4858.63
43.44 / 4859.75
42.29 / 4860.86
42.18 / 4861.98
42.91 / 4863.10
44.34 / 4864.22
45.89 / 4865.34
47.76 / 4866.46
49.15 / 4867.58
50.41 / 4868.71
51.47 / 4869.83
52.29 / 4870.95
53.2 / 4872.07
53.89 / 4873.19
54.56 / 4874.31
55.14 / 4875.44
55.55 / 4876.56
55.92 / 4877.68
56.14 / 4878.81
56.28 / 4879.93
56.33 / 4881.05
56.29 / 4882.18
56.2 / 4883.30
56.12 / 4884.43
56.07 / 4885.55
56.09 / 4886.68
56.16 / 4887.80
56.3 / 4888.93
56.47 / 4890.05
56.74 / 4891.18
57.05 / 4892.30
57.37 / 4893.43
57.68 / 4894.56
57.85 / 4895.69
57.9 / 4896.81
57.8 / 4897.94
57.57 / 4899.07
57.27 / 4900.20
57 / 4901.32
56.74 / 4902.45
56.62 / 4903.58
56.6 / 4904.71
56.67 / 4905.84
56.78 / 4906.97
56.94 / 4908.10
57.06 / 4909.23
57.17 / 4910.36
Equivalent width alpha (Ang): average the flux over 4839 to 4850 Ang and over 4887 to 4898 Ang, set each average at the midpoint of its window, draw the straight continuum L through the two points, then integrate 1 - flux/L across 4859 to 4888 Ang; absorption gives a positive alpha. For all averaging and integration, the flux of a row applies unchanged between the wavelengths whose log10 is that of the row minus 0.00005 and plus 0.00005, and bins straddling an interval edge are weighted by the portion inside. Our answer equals 2.7 Ang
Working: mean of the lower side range 57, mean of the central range 51.7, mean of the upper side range 57.1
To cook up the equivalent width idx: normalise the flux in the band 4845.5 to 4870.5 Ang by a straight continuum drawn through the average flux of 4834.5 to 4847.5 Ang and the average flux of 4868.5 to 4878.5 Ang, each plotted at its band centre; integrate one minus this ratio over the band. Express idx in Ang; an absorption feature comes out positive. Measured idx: 2.5 Ang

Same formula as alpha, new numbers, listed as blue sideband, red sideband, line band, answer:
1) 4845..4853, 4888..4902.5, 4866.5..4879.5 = 0.79 Ang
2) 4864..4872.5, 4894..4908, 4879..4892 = -0.67 Ang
